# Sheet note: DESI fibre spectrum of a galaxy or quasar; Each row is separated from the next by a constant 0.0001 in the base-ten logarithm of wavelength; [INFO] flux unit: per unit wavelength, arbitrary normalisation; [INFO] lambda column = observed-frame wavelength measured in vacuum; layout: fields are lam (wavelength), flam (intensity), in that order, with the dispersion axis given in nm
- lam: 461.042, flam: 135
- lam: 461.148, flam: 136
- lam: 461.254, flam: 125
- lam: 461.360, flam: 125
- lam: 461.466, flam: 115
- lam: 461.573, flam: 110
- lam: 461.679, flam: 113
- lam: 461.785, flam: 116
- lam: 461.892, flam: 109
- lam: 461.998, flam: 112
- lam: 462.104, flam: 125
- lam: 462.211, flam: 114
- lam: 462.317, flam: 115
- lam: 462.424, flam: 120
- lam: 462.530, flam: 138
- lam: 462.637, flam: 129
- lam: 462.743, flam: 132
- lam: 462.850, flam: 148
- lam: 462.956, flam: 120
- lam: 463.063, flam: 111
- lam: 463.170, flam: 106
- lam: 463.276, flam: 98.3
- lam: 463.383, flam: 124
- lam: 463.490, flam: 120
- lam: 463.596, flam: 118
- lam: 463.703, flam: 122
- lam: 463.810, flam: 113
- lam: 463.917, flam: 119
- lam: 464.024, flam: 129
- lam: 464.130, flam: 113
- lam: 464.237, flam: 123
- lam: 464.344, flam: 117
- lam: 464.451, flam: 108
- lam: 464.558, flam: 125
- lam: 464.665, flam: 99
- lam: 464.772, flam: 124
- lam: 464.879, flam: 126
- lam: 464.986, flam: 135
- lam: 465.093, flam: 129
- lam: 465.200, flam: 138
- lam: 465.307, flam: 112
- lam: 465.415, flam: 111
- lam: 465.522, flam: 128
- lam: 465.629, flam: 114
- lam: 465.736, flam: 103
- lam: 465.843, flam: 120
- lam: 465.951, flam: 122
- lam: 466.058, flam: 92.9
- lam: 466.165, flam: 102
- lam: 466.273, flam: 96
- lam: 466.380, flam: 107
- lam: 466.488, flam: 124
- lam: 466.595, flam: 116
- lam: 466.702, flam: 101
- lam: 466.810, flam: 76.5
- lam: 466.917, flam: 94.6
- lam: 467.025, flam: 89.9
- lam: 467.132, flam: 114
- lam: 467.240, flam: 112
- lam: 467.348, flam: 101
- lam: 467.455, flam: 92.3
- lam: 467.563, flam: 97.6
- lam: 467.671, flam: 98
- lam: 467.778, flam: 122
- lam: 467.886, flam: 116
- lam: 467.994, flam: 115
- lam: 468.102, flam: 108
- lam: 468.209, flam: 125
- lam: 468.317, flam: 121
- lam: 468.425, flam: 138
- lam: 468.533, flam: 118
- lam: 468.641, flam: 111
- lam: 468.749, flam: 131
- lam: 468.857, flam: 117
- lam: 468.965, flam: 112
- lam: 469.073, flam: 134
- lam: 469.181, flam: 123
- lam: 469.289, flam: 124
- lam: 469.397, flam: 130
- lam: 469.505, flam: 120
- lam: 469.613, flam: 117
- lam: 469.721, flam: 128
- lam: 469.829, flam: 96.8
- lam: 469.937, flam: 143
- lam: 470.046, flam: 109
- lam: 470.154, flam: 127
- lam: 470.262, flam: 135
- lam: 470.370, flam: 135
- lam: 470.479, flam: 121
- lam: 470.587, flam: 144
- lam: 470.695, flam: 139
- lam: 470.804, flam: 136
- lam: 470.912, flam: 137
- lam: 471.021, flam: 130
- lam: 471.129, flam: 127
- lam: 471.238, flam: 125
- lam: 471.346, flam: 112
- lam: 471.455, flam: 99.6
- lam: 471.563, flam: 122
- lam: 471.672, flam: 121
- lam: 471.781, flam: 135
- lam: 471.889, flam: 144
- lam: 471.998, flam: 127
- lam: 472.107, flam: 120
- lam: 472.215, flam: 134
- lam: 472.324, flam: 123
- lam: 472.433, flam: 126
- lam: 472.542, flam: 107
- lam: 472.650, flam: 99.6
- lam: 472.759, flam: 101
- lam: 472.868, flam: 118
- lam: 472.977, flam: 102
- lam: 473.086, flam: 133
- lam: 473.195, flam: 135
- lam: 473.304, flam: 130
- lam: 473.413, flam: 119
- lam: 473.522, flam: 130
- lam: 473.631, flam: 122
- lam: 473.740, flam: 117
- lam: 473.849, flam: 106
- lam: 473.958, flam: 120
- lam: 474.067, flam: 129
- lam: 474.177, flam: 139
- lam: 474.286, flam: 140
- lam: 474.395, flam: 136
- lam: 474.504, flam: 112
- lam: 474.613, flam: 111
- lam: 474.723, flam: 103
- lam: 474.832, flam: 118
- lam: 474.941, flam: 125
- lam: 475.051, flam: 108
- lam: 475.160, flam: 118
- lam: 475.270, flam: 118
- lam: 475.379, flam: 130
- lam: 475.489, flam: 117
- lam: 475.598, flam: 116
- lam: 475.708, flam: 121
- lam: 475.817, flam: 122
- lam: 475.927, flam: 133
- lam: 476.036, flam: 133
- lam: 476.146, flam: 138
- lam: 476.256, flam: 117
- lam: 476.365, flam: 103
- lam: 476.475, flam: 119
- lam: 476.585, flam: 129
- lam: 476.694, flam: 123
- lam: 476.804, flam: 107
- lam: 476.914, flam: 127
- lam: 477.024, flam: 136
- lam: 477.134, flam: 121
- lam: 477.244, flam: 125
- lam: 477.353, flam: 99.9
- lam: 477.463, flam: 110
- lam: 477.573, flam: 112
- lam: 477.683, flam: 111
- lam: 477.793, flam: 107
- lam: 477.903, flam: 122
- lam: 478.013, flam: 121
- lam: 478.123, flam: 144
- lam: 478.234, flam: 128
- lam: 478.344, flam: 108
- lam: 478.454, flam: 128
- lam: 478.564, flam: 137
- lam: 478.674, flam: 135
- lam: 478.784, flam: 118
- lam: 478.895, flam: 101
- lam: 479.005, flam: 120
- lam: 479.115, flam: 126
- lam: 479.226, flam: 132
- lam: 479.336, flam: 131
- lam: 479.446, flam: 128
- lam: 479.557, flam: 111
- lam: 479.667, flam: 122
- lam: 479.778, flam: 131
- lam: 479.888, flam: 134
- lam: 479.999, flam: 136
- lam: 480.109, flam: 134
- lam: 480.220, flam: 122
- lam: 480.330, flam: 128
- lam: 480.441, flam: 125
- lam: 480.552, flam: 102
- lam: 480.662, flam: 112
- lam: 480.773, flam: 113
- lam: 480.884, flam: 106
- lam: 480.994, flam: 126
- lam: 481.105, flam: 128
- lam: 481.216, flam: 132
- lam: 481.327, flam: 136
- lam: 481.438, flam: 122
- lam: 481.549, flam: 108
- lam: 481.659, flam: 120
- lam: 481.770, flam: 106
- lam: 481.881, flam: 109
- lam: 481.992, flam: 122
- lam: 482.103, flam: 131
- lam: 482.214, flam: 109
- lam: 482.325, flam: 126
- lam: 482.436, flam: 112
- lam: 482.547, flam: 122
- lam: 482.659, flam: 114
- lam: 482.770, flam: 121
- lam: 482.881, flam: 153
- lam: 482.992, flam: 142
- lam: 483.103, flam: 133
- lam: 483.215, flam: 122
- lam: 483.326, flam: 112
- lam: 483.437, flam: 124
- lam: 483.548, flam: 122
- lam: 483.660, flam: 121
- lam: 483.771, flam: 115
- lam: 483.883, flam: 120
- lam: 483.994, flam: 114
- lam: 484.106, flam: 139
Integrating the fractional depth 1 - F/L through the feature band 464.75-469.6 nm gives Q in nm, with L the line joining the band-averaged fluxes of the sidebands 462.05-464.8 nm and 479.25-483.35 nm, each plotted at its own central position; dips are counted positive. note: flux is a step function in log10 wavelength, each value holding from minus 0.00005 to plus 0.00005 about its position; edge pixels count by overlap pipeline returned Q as 0.244 nm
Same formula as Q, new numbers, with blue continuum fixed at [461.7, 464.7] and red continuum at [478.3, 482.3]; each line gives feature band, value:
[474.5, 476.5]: 0.03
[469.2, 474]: -0.12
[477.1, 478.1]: 0.05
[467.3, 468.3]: 0.09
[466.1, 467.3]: 0.17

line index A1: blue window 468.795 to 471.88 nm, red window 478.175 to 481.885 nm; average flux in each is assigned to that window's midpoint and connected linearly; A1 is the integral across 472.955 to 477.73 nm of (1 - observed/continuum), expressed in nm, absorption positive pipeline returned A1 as 0.11 nm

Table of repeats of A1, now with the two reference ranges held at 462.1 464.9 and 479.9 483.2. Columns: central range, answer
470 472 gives -0.114 nm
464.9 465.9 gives -0.011 nm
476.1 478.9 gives 0.031 nm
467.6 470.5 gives -0.014 nm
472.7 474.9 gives 0.005 nm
